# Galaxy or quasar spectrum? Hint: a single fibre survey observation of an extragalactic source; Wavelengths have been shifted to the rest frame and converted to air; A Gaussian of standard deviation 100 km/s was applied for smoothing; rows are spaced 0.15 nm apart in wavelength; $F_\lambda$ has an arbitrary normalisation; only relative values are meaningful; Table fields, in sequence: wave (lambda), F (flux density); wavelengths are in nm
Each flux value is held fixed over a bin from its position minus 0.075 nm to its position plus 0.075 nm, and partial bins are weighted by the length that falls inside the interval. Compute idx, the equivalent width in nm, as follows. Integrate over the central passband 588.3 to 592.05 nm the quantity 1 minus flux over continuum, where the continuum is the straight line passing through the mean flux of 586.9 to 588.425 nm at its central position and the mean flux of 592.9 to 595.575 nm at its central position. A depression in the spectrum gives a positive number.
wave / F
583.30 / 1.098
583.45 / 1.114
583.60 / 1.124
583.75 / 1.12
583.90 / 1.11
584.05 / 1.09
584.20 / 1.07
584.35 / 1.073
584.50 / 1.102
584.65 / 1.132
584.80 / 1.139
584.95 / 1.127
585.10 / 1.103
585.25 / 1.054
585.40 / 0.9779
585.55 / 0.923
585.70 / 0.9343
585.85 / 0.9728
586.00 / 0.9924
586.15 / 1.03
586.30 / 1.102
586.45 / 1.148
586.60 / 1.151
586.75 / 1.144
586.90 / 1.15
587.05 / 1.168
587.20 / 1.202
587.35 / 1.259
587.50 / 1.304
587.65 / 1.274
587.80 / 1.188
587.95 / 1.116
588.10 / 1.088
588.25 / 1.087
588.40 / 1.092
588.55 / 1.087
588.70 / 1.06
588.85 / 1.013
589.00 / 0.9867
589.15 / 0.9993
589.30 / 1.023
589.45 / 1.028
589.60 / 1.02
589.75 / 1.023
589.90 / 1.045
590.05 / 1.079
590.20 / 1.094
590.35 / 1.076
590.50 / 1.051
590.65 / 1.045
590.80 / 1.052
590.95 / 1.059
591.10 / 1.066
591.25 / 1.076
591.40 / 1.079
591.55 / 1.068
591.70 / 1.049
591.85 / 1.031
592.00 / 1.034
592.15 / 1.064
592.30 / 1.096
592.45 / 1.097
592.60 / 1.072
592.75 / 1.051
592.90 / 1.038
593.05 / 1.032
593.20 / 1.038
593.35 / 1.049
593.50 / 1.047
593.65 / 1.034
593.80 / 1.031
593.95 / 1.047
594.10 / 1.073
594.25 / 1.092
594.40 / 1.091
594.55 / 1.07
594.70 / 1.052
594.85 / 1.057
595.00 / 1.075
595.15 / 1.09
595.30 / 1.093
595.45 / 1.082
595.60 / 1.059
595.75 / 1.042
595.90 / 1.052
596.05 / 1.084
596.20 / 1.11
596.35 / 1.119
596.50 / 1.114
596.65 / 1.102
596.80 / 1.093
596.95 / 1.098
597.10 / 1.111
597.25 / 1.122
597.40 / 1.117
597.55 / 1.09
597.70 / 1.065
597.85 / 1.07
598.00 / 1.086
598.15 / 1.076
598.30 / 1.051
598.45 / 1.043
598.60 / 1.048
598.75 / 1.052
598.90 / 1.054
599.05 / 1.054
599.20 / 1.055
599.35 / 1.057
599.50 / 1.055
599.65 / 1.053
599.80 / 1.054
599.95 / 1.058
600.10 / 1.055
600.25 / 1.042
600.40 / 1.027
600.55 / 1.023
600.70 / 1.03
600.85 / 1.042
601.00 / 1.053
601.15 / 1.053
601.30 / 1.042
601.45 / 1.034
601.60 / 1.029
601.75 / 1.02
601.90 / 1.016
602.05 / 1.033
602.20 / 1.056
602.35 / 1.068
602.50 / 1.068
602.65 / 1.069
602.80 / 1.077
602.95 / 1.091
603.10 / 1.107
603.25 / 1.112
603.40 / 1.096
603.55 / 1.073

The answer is 0.28 nm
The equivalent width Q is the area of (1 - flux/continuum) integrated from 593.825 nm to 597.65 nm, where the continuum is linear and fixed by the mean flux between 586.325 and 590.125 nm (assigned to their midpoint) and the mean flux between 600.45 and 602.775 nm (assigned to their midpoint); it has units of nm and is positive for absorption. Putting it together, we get -0.04 nm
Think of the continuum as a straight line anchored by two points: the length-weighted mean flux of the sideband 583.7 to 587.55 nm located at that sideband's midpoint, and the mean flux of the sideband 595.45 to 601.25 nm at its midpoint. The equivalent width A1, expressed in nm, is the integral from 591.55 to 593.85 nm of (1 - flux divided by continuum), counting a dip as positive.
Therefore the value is 0.063 nm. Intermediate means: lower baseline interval 1.1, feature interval 1.05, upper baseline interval 1.07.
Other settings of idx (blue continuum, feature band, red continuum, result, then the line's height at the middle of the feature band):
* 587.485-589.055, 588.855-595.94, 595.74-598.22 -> 0.307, 1.1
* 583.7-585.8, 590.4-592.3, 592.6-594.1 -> -0.016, 1.05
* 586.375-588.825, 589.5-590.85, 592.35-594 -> 0.064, 1.11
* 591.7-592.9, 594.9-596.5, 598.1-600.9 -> -0.040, 1.06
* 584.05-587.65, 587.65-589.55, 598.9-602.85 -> 0.035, 1.09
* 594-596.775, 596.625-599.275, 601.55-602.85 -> -0.020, 1.07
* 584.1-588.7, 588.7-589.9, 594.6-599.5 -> 0.087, 1.1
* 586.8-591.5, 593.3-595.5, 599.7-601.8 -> 0.008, 1.07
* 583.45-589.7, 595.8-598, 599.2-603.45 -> -0.062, 1.07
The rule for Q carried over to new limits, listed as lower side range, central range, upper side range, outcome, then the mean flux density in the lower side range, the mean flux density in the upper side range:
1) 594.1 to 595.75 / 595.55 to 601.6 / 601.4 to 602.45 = -0.060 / 1.07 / 1.04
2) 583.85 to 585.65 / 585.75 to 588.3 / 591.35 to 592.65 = -0.162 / 1.07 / 1.07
